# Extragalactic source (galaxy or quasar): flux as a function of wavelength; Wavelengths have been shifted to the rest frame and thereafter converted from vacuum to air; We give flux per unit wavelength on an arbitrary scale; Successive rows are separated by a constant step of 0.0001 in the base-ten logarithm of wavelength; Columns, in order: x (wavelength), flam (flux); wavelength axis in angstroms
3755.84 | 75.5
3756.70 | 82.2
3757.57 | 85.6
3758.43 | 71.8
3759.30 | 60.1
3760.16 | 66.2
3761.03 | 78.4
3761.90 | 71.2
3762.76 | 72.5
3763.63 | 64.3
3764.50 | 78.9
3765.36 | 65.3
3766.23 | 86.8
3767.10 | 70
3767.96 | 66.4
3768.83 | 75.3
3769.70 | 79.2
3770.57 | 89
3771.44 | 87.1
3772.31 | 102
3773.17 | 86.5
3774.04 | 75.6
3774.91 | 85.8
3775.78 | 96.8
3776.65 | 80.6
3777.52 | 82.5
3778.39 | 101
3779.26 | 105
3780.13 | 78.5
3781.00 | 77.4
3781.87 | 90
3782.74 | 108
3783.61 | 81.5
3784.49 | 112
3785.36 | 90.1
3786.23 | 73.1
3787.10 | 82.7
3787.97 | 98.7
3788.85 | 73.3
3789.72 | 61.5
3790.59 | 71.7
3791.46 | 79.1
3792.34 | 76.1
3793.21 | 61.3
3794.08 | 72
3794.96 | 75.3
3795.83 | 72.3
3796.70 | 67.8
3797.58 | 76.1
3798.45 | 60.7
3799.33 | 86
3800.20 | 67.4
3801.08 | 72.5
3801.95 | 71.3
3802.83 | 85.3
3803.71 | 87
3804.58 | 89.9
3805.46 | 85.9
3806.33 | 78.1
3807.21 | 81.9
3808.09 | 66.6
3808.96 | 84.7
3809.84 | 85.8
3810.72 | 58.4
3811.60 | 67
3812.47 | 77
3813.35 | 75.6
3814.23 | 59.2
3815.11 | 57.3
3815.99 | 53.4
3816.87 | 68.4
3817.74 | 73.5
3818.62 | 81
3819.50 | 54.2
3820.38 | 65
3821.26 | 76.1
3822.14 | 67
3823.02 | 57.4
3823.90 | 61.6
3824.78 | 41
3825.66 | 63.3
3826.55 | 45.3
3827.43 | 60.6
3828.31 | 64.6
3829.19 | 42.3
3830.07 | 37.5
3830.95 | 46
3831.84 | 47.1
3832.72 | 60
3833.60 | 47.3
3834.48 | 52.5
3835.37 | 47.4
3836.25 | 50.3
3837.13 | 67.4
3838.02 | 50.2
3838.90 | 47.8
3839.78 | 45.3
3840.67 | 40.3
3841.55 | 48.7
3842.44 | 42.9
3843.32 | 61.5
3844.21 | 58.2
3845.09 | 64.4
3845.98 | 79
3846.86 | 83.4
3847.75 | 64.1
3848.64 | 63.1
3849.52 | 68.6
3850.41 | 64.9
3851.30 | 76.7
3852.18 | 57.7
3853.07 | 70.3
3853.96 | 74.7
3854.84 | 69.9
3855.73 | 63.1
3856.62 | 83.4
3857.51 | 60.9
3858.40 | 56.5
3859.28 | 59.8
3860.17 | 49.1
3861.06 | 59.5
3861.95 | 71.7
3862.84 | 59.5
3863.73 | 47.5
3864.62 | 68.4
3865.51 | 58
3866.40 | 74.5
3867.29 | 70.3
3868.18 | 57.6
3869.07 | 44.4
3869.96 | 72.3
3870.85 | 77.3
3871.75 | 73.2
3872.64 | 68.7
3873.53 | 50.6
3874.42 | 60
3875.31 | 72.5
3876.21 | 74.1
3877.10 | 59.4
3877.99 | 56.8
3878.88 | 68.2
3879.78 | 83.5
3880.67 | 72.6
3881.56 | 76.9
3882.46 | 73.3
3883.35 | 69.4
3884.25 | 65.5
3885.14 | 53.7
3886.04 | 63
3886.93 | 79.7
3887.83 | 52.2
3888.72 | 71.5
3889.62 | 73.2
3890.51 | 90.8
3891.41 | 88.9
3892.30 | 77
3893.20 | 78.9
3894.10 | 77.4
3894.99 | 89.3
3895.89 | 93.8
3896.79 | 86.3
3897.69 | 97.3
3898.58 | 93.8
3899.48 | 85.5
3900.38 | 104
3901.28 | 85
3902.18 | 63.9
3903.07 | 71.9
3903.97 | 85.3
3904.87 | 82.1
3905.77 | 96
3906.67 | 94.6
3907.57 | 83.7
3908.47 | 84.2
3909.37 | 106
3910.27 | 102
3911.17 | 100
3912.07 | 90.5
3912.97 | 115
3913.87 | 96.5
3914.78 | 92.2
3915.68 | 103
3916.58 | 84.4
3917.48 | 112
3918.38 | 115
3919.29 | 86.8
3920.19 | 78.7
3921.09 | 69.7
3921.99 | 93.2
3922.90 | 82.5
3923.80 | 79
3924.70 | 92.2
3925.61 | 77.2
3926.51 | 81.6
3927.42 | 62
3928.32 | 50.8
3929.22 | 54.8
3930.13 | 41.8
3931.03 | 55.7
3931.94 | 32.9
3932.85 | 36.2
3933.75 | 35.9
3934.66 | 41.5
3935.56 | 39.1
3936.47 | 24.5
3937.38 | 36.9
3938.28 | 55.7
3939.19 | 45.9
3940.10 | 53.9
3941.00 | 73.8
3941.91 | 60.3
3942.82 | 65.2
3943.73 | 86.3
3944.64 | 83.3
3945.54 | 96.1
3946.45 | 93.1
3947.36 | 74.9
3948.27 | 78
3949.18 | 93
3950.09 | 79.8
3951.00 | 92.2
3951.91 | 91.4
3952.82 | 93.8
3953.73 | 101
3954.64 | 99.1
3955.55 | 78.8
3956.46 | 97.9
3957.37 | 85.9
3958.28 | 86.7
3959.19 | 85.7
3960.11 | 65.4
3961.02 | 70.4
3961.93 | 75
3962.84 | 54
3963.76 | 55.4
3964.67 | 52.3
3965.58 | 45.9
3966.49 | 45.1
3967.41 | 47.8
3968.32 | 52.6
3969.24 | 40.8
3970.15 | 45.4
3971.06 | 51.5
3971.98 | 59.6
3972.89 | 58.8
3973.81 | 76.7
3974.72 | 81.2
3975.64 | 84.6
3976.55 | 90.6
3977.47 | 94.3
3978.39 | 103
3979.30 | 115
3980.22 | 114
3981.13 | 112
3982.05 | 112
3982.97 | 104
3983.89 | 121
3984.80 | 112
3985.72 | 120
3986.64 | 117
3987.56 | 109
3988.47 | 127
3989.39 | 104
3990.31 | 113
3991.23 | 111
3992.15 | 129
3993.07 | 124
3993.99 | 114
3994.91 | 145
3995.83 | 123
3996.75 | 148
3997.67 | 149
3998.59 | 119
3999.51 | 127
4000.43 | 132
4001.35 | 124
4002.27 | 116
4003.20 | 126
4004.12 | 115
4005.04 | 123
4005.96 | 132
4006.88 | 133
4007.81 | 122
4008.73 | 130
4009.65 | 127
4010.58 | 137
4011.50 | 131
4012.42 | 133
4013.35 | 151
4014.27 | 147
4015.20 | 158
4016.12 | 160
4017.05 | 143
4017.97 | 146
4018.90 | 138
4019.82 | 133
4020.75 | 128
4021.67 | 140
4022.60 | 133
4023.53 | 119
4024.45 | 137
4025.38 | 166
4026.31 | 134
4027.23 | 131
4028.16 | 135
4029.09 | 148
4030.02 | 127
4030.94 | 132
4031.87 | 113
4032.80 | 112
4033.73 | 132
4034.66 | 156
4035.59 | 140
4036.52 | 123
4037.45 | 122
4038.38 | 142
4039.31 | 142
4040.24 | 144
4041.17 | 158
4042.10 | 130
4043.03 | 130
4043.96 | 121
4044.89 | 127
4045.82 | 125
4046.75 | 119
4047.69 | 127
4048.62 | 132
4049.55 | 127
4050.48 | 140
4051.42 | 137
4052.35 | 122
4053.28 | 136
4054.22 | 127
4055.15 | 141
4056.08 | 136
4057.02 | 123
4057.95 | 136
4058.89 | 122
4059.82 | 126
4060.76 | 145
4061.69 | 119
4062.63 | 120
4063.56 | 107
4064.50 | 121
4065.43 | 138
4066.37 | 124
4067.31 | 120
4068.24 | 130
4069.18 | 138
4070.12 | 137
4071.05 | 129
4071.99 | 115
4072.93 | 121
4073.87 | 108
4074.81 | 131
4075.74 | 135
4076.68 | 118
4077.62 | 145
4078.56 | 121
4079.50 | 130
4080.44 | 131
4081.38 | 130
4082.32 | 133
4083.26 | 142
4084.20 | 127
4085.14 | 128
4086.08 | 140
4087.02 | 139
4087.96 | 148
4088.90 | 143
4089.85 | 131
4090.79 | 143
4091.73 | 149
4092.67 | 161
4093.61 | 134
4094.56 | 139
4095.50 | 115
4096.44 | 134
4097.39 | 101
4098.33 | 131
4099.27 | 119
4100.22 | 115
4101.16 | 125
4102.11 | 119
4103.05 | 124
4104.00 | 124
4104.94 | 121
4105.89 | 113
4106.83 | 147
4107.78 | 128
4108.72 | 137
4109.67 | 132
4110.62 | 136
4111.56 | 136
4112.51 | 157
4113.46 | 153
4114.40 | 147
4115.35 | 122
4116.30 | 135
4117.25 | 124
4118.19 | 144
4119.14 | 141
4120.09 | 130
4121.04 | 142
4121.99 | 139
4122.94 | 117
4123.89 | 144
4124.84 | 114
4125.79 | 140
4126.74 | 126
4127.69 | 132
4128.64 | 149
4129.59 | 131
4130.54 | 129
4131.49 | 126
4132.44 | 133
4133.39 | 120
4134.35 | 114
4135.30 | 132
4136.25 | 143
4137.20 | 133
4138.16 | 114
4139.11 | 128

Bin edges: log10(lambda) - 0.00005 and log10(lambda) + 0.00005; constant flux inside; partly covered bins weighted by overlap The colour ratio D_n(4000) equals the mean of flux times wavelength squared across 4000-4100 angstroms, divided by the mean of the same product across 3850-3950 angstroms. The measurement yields 1.9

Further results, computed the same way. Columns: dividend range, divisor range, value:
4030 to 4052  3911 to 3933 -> 1.76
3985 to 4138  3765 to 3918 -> 2.00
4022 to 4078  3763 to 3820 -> 1.91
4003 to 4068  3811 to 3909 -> 2.16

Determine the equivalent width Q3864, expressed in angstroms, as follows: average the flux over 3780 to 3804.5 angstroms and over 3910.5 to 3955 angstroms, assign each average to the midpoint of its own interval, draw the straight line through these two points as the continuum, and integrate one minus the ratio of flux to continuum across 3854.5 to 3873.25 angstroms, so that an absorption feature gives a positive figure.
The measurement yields 3.19 angstroms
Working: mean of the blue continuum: 79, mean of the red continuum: 75.1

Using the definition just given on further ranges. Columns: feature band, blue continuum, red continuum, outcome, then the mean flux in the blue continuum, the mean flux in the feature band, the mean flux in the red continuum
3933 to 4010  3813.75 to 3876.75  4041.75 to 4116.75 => 6.9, 60.7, 90.7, 130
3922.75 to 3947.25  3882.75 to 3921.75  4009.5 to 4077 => 9.1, 85.8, 60.6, 132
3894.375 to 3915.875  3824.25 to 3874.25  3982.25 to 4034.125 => -1.9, 59.5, 91.5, 130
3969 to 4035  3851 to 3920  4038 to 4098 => -5.0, 76.9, 121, 131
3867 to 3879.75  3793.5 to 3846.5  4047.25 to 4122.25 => 2.0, 63.8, 65.2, 131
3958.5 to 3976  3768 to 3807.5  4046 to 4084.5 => 8.0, 81.8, 60.6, 128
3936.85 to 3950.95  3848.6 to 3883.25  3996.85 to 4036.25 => 4.1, 66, 72.1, 134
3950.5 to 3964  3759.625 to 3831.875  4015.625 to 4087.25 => 3.4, 74.2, 82.6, 132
